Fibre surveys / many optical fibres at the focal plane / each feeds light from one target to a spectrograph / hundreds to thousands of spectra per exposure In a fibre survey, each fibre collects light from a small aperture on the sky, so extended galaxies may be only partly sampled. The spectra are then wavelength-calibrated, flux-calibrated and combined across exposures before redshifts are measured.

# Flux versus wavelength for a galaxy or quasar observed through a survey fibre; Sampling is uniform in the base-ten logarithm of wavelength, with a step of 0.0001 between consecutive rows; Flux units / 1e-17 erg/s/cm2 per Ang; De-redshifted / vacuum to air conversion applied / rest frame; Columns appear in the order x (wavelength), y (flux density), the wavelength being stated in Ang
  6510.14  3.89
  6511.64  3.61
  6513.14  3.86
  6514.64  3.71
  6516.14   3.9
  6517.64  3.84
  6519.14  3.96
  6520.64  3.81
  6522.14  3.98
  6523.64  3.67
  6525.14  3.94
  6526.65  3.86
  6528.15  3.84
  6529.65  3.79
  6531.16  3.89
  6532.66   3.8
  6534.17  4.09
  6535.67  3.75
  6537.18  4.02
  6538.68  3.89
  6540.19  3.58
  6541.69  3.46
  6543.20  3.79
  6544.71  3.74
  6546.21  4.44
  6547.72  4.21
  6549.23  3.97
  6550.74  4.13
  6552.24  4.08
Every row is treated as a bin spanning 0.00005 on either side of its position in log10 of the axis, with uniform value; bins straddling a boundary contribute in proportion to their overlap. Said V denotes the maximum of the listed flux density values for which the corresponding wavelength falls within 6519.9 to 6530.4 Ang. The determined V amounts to 3.98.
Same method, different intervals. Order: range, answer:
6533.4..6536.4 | 4.09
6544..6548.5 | 4.44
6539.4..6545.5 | 3.79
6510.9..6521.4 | 3.96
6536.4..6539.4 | 4.02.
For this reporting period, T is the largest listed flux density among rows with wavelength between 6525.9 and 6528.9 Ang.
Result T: 3.86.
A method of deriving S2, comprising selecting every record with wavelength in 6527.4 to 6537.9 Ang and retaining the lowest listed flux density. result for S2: 3.75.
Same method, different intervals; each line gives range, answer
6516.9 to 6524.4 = 3.67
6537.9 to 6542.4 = 3.46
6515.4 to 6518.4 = 3.84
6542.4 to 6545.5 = 3.74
